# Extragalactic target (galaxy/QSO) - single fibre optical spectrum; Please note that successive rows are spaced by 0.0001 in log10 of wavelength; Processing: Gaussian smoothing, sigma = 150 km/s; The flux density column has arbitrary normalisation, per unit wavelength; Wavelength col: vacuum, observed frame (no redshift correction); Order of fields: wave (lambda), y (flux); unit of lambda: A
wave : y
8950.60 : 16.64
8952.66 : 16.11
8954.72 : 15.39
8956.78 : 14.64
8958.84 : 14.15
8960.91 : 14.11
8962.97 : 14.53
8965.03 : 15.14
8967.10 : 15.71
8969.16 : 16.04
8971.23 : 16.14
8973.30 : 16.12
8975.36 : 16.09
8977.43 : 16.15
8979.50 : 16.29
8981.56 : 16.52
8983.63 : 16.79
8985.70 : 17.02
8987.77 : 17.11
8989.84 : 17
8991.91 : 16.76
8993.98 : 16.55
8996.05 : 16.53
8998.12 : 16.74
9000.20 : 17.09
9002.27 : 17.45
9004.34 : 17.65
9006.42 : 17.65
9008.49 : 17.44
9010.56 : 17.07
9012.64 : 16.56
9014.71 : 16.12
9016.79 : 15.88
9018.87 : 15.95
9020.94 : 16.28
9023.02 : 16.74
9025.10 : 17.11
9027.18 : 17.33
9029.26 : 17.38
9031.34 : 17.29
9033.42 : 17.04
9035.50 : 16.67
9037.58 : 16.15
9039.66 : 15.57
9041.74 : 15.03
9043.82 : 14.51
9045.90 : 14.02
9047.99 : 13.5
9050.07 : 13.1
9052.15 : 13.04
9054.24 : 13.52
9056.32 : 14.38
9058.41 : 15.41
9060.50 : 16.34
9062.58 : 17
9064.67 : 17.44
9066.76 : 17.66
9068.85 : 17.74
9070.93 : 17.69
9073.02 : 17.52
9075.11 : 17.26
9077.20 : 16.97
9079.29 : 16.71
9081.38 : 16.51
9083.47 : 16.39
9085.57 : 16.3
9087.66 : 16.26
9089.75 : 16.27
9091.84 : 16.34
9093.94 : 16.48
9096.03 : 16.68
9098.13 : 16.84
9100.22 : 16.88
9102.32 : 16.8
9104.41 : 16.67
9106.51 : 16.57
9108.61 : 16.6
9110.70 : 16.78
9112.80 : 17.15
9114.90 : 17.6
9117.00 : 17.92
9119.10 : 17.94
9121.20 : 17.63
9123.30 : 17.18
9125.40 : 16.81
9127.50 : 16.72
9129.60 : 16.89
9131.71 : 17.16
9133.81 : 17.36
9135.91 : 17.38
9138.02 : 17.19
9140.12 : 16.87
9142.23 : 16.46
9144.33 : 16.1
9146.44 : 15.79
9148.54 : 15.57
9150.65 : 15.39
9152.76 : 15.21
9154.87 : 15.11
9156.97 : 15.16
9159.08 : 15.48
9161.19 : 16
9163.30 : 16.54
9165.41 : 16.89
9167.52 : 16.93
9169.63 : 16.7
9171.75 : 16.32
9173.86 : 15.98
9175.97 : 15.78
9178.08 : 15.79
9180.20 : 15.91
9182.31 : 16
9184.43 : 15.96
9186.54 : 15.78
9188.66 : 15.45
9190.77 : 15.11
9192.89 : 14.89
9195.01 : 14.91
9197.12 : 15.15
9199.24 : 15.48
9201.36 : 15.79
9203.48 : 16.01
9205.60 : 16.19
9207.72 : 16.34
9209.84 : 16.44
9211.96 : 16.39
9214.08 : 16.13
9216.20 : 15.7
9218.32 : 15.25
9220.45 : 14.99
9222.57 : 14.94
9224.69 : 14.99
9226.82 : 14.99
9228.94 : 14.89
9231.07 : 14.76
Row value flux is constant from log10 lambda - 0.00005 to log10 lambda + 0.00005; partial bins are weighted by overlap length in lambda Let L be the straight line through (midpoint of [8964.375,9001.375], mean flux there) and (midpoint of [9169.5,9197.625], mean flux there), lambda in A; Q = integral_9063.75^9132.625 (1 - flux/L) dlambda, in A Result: -4.2 A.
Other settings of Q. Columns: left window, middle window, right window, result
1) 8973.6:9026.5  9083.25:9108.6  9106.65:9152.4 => 0.41 A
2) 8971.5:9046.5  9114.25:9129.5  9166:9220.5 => -1.17 A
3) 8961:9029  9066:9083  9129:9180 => -0.87 A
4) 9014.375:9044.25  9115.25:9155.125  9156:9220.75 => -1.69 A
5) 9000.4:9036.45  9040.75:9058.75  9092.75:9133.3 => 3.13 A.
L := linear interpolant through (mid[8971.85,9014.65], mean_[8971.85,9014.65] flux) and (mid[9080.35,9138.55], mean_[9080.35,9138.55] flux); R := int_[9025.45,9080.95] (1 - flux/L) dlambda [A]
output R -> 2.7 A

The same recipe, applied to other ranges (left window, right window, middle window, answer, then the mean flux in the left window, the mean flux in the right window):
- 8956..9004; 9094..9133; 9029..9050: 1.3 A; 16.1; 17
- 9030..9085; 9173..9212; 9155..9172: -0.4 A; 16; 15.7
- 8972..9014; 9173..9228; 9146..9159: 0.4 A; 16.8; 15.6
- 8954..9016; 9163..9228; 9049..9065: 1.2 A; 16.3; 15.8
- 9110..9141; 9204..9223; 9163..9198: 1.1 A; 17.2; 15.9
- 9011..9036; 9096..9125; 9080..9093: 0.5 A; 16.7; 17.1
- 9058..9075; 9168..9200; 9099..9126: -0.9 A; 17.2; 15.7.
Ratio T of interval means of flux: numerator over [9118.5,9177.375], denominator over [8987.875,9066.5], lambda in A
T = 1.02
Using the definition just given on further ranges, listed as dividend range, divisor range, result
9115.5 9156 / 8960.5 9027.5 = 1.01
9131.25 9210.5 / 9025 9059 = 1.05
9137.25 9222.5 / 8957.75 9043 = 0.97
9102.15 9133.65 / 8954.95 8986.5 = 1.09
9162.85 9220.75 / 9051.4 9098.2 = 0.97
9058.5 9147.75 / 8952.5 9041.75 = 1.03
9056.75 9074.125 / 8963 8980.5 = 1.07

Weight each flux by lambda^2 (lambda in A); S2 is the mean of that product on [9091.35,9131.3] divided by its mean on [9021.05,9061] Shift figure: 1.11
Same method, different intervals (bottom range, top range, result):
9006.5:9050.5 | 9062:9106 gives 1.06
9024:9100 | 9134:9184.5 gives 1.02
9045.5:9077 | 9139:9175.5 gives 1.04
